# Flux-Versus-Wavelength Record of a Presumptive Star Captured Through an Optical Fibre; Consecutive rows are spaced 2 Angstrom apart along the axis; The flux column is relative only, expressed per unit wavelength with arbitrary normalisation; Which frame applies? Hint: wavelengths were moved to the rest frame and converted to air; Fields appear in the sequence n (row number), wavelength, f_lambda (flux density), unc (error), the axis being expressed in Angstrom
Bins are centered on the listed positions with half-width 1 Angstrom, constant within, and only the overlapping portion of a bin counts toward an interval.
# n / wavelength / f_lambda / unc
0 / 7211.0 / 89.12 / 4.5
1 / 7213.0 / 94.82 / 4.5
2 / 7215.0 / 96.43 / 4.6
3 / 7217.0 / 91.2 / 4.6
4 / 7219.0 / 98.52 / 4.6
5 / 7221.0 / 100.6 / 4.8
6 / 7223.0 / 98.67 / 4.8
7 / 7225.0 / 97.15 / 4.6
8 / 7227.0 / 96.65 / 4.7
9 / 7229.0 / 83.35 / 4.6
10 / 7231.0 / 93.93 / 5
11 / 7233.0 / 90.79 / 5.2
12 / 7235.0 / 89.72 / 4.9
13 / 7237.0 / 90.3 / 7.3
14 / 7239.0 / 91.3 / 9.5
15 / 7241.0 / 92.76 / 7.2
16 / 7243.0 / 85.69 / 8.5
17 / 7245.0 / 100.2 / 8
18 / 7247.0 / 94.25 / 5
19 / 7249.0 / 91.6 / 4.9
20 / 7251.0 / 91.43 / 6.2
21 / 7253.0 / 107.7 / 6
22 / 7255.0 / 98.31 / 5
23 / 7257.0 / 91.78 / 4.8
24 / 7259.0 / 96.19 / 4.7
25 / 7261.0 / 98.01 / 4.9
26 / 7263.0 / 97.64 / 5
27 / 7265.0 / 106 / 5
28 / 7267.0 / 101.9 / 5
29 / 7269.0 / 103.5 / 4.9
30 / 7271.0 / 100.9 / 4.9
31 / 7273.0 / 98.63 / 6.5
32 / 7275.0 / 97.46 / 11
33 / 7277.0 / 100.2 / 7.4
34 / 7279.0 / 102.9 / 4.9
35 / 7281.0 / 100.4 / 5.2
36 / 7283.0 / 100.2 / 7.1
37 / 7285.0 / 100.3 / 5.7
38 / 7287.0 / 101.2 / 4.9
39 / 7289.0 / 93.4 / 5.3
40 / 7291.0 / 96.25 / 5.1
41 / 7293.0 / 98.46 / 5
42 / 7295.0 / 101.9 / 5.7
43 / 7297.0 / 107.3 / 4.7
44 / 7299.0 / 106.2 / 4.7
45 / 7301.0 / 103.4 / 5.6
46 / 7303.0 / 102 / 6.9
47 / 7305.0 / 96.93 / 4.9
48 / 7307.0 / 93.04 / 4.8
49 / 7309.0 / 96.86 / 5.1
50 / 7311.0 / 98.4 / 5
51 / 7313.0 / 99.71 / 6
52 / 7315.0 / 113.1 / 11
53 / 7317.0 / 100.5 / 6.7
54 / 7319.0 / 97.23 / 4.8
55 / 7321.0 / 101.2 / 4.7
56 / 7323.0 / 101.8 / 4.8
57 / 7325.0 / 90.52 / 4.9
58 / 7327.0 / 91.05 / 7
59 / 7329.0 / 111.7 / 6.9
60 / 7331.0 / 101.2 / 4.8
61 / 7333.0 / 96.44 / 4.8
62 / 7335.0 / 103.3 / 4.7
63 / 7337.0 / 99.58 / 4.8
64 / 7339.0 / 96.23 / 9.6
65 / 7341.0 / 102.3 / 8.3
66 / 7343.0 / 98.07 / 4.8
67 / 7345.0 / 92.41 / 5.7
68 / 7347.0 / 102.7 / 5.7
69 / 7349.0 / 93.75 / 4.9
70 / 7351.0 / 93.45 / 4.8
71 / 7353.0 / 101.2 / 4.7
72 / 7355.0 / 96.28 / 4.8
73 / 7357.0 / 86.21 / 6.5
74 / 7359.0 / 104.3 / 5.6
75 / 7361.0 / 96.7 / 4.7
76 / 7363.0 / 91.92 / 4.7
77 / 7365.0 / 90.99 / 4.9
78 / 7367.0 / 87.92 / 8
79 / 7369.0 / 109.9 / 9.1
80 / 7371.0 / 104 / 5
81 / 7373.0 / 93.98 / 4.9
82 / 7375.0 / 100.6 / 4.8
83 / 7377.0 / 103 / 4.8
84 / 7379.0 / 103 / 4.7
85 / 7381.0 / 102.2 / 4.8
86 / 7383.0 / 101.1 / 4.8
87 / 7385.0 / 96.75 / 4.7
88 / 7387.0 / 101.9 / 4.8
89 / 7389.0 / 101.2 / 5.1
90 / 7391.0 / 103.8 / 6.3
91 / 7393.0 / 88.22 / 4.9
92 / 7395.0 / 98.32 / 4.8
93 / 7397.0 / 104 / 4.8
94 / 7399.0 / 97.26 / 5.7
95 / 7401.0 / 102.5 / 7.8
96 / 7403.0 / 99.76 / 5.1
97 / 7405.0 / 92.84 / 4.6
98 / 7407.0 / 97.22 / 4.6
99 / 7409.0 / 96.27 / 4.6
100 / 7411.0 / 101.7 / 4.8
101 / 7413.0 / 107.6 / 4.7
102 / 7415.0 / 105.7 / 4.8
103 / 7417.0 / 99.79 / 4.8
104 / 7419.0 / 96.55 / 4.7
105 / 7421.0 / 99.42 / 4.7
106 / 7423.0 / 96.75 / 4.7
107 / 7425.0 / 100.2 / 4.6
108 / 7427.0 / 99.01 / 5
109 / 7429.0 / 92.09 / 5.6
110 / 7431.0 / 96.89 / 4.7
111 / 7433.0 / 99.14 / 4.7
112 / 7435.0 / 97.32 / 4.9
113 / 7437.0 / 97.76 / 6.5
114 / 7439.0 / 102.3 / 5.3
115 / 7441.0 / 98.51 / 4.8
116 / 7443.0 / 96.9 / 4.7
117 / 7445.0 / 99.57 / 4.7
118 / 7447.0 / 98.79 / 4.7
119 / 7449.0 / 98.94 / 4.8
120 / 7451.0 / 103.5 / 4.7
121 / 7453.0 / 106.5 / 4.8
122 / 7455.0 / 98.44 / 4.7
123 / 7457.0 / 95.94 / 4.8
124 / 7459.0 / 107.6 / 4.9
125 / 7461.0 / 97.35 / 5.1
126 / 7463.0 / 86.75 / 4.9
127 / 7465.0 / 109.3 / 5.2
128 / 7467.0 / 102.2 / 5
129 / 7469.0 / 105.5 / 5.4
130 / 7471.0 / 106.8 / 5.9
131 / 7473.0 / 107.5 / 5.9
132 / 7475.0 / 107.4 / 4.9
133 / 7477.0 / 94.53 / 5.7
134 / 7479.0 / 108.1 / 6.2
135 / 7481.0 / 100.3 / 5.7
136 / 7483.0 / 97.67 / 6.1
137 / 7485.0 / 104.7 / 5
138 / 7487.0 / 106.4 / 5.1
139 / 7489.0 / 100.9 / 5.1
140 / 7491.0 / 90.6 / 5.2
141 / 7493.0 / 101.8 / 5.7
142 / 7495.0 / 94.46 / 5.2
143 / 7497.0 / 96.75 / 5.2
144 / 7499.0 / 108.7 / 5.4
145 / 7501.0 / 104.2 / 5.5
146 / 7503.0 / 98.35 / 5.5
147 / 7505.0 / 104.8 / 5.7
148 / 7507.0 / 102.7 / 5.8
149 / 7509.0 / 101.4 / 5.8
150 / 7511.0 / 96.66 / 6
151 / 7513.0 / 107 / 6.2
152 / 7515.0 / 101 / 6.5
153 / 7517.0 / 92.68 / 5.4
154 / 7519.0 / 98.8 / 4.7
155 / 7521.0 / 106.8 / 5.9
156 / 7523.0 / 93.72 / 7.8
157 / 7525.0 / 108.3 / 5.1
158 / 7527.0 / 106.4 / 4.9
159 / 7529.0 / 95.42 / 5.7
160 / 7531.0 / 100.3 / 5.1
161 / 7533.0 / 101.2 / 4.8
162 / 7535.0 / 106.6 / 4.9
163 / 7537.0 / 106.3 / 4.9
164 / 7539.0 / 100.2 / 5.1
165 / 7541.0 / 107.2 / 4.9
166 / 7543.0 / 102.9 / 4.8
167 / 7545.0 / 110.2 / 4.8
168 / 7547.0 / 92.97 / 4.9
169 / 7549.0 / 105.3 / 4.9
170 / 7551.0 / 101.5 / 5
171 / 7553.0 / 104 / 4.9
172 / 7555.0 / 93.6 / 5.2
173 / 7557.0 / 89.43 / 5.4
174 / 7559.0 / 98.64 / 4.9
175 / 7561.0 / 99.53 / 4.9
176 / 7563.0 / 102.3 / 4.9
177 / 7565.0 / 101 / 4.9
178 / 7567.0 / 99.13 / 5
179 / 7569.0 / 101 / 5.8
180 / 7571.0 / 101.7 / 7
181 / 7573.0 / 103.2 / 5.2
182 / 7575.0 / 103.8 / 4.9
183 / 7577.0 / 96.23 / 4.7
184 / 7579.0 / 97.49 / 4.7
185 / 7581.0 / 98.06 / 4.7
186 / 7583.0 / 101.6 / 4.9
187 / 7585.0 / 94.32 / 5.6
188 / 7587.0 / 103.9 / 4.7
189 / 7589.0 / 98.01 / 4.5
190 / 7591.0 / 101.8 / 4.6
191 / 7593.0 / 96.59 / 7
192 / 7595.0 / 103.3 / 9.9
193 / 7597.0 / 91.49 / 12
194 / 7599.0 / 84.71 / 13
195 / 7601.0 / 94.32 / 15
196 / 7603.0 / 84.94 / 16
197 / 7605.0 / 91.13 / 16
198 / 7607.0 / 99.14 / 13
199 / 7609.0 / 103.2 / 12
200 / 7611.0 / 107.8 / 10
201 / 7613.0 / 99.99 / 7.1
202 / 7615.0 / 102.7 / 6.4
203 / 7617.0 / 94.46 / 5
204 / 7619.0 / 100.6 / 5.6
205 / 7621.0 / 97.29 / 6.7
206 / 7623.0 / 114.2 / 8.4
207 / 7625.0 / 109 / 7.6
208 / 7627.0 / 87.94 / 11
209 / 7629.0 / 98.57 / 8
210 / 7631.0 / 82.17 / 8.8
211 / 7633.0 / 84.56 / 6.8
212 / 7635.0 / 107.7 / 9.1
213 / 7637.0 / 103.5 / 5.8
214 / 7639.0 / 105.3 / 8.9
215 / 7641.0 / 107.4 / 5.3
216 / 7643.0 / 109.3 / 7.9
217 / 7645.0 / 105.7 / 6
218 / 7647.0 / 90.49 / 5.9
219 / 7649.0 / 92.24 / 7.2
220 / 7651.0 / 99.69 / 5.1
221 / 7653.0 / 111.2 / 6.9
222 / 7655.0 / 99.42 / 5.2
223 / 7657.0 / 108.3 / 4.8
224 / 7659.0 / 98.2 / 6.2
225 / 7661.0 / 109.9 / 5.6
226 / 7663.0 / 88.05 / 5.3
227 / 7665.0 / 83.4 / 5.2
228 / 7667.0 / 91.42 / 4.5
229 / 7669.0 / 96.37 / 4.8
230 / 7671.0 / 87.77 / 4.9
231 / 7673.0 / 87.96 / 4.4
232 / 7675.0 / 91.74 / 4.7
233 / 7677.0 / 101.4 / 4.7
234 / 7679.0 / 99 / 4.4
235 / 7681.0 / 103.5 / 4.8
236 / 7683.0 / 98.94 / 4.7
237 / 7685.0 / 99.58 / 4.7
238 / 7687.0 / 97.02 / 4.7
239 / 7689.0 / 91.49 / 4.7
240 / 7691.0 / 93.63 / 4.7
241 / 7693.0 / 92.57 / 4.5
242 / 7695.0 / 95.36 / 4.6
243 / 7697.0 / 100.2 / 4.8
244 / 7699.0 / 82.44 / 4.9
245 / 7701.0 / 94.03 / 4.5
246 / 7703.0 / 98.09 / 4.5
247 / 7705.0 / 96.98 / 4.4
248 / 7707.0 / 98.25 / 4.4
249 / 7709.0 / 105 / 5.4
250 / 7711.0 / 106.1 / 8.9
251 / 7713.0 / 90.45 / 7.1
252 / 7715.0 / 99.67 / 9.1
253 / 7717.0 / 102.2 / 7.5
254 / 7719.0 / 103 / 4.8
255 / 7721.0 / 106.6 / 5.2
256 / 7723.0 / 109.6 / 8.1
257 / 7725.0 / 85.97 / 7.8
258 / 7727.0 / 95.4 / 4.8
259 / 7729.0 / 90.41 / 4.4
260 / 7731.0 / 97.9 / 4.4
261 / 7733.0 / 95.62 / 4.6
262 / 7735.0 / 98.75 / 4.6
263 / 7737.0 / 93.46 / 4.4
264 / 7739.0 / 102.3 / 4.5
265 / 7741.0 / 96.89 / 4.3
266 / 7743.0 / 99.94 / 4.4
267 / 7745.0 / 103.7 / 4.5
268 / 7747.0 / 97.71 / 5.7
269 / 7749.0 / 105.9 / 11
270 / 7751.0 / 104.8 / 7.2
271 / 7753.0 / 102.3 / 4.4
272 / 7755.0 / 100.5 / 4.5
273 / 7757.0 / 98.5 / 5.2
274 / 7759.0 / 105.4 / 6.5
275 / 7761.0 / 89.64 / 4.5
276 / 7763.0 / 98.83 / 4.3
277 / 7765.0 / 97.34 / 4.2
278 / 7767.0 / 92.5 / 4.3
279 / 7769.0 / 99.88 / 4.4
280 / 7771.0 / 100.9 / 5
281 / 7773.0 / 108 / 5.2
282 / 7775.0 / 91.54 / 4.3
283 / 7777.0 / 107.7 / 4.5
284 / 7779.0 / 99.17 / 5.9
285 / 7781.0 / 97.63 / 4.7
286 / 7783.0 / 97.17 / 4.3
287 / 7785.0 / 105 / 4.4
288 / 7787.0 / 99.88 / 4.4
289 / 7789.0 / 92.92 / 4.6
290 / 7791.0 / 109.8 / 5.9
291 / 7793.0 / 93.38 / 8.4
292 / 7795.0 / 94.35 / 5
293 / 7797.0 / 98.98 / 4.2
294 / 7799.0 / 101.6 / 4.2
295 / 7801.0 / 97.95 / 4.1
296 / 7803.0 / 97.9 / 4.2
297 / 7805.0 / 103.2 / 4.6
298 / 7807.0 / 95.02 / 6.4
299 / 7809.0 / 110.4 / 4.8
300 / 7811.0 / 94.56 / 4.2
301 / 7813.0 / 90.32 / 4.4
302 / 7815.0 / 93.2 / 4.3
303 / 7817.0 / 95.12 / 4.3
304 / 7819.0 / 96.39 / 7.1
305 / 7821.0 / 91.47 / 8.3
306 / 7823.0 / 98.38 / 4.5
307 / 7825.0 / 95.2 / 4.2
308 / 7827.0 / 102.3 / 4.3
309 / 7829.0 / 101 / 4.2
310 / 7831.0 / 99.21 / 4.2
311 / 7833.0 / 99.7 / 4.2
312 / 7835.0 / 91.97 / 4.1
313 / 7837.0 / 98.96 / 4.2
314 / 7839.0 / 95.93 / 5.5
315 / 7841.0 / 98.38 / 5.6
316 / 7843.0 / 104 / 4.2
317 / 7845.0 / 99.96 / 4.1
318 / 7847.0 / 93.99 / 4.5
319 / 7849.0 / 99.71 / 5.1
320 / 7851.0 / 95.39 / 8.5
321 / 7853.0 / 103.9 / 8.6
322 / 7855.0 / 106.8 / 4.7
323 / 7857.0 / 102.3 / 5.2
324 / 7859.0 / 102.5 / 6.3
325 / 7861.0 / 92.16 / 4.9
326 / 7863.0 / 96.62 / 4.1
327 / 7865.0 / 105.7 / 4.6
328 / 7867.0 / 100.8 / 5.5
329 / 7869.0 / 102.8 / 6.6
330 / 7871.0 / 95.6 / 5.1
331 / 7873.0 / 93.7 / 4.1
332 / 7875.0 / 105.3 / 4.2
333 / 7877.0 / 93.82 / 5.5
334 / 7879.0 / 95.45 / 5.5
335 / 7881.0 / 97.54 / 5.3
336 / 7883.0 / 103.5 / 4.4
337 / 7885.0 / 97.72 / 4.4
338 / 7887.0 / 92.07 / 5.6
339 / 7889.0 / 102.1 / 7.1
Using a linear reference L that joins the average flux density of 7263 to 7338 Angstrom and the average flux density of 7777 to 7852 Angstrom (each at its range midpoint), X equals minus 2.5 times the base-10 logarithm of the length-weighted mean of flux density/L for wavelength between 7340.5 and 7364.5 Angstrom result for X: 0.04 mag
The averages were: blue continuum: 100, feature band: 96.4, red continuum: 98.2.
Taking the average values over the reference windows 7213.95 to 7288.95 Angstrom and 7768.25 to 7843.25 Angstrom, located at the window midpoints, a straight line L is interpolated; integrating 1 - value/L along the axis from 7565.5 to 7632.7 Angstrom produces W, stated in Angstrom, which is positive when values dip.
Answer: -0.2 Angstrom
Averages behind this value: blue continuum 96.7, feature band 98.2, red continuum 98.6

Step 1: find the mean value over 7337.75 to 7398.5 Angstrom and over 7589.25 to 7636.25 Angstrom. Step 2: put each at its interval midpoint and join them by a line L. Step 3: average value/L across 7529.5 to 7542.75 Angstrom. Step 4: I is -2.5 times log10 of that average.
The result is -0.06 mag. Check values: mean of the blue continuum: 98.2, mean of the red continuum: 97.3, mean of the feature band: 103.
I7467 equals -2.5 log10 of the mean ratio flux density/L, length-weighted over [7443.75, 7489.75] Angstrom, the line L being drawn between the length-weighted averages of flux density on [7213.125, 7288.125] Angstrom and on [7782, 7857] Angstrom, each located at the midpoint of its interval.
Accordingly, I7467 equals -0.050 mag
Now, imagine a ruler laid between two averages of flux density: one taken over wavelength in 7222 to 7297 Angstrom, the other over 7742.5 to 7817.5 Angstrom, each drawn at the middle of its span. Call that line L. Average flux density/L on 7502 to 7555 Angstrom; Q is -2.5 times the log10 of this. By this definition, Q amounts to -0.04 mag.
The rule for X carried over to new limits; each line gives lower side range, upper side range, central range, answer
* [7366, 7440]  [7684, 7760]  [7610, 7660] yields -0.02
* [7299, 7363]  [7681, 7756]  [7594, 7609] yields 0.06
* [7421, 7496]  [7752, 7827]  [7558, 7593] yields 0.00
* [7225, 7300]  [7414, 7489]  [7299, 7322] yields -0.03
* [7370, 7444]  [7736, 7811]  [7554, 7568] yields 0.02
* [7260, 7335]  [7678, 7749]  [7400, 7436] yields 0.01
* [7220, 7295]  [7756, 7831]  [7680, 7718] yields 0.01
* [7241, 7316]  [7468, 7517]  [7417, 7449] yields 0.03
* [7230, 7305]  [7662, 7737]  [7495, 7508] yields -0.05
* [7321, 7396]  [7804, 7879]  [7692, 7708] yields 0.04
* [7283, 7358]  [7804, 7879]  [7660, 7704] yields 0.04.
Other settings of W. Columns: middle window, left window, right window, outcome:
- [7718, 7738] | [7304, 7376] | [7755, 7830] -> 0.2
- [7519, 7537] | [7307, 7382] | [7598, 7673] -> -0.8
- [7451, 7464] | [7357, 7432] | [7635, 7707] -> -0.1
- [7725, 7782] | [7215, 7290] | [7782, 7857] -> -0.3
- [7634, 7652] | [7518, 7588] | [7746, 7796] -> -0.4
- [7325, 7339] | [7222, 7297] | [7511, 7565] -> -0.2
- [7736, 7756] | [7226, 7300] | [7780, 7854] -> -0.5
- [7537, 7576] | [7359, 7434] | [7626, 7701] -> -1.3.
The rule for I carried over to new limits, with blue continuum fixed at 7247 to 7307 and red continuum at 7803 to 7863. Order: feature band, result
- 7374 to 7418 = -0.01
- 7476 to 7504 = -0.02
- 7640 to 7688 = 0.00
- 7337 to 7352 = 0.02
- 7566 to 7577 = -0.03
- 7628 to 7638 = 0.04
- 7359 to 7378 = 0.01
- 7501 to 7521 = -0.02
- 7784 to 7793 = -0.03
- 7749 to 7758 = -0.04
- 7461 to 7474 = -0.04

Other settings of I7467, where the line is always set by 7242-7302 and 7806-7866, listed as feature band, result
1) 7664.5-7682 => 0.053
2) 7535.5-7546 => -0.071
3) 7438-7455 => -0.018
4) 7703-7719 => -0.015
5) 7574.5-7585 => 0.000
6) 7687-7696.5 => 0.051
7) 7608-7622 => -0.024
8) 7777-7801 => -0.011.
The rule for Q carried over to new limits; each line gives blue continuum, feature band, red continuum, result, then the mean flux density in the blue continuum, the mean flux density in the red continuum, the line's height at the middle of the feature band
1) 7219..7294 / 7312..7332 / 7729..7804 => -0.041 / 96.8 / 99.2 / 97.1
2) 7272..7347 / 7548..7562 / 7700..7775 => 0.006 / 99.8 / 99.2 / 99.4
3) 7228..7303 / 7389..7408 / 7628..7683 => -0.008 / 97.5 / 98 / 97.7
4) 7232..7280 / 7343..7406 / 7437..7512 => 0.010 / 96.6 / 101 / 99.1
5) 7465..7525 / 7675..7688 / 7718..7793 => 0.009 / 102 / 99.4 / 100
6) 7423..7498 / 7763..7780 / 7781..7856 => -0.010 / 100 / 98.5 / 98.7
